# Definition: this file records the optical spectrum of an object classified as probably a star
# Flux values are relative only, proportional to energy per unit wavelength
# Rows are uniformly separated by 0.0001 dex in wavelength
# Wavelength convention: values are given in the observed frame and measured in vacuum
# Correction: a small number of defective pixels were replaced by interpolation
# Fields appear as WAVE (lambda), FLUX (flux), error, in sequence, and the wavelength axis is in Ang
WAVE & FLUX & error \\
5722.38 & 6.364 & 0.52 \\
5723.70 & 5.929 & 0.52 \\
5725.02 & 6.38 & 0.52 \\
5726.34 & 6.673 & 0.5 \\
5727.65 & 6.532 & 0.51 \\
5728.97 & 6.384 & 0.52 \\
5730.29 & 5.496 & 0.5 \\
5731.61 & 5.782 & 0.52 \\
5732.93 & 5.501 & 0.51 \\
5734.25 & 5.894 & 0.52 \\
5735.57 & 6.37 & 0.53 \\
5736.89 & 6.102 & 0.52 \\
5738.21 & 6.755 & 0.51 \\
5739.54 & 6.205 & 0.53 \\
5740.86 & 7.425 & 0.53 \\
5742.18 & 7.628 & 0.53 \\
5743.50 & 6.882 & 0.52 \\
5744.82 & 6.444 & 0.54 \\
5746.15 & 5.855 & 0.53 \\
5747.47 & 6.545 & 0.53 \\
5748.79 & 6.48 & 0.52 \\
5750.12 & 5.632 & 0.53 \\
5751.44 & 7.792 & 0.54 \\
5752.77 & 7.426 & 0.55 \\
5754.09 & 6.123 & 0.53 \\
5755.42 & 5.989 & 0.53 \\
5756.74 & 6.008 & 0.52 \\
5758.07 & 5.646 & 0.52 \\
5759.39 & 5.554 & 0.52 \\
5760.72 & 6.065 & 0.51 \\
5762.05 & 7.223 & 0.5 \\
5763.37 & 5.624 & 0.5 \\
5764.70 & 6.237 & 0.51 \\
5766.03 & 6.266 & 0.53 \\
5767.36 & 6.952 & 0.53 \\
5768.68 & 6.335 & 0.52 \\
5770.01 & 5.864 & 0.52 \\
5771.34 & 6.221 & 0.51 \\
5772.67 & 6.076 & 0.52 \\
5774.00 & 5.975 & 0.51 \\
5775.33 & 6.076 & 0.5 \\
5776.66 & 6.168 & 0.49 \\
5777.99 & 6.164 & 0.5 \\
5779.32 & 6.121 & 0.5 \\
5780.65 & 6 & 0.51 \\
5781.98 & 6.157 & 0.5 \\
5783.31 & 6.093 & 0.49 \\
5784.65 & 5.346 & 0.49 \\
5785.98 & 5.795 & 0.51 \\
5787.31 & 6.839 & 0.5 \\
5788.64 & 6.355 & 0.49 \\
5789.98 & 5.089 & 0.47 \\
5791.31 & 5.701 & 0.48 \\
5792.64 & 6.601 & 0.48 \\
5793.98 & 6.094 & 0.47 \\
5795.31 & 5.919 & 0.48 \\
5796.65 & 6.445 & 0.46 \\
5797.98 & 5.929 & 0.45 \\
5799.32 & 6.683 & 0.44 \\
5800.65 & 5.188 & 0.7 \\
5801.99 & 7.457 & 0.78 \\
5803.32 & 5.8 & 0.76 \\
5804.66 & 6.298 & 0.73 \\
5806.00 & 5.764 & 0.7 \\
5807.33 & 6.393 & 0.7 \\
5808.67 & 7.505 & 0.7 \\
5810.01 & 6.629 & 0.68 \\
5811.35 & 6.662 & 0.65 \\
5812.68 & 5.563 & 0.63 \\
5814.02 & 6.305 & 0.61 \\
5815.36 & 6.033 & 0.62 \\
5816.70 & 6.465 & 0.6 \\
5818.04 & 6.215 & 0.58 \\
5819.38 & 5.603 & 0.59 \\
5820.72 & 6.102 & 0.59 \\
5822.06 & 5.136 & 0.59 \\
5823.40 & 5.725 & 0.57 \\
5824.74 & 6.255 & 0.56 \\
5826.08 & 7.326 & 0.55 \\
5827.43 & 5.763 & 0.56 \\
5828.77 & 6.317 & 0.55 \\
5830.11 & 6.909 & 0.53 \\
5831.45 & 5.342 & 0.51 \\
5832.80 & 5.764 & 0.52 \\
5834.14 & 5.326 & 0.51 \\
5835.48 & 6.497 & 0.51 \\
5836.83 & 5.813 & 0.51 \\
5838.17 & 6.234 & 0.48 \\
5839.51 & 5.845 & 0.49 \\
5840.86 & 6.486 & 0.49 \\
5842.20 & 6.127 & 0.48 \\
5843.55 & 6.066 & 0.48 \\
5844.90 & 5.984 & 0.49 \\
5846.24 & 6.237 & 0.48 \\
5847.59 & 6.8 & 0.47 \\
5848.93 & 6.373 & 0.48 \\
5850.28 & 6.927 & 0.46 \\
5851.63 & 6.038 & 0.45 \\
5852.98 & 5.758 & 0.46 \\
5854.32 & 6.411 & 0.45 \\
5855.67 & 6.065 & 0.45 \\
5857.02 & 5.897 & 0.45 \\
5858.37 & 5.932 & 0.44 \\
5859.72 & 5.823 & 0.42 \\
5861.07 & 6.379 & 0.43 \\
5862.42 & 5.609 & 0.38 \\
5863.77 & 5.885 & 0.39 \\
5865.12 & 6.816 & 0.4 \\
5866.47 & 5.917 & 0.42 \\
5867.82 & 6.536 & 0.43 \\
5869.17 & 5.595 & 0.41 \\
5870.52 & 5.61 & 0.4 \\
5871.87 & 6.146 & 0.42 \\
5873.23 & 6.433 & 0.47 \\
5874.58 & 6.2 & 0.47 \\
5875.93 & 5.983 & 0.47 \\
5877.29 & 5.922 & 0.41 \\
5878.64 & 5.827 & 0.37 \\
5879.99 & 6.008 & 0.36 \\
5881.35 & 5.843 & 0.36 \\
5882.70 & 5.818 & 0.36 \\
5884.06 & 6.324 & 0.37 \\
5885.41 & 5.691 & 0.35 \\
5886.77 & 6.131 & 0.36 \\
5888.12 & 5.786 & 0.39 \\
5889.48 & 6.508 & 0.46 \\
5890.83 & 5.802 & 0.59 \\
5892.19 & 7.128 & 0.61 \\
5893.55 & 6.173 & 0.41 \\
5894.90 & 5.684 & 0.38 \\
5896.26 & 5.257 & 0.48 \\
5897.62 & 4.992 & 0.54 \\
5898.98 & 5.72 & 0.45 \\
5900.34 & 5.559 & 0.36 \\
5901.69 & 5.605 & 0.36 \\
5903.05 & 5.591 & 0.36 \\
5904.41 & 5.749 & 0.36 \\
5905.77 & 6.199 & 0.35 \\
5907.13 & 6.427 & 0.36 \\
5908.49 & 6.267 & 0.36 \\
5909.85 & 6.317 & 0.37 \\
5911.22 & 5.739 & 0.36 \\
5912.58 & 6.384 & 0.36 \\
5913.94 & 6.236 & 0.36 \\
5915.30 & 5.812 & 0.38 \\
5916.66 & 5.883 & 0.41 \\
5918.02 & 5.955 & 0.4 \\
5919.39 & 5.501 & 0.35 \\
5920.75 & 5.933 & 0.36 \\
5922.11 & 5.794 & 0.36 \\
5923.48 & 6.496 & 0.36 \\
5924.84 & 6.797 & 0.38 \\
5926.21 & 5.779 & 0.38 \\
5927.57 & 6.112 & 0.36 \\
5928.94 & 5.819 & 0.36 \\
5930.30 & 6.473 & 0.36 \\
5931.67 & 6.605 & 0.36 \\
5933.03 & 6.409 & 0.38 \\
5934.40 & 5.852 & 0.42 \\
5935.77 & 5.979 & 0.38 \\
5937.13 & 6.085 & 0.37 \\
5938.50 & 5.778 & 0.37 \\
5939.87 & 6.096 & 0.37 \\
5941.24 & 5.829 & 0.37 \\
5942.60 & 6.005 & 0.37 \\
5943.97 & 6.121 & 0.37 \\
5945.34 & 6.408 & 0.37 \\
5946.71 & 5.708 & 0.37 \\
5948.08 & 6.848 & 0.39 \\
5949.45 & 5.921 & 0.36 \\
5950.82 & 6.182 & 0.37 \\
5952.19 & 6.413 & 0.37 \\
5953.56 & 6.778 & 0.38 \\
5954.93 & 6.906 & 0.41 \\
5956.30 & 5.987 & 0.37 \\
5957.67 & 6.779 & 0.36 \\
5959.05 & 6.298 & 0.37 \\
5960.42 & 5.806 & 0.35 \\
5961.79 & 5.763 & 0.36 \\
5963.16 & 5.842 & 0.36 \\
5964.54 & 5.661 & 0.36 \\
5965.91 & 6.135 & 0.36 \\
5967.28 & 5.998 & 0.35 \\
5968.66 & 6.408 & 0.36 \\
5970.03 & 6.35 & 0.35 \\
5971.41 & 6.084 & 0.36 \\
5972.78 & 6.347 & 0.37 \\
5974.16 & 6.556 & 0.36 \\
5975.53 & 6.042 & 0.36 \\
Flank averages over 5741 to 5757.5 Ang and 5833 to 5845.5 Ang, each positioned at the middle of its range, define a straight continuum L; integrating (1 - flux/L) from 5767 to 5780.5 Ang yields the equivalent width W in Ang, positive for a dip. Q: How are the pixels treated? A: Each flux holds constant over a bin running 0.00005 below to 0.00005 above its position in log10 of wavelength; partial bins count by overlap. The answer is 0.6 Ang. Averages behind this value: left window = 6.59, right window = 6.03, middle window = 6.17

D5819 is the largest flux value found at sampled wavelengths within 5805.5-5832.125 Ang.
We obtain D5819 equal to 7.505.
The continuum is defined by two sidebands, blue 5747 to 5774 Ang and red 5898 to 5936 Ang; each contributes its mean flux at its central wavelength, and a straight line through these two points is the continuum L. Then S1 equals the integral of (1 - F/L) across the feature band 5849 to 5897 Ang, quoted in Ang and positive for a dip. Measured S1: 0.4 Ang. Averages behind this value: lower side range 6.29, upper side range 6.03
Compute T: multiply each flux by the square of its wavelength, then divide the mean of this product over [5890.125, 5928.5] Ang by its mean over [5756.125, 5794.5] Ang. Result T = 1.02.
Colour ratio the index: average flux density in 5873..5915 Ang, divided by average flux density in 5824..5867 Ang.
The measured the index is 1.0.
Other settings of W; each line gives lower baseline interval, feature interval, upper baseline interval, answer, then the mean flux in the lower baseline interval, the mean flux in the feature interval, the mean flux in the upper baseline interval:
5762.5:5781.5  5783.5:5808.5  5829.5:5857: 0.1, 6.16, 6.12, 6.14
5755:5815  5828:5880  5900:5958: 0.4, 6.16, 6.1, 6.12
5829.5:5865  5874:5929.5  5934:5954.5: 1.5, 6.11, 5.97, 6.15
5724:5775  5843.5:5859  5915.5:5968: 0.0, 6.32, 6.21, 6.12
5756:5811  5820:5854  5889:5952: -0.1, 6.17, 6.13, 6.03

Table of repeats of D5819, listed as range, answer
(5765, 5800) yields 6.952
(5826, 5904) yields 7.326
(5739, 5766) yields 7.792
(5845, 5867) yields 6.927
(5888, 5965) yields 7.128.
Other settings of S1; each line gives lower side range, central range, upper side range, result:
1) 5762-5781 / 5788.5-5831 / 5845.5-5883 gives -0.2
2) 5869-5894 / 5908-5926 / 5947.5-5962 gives 0.4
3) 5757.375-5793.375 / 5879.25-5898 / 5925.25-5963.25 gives 0.6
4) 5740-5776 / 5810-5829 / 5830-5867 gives 0.2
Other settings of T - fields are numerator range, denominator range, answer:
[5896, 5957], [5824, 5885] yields 1.02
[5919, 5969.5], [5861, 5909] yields 1.05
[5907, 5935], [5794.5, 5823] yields 1.03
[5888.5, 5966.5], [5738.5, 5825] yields 1.02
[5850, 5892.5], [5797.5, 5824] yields 1.00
